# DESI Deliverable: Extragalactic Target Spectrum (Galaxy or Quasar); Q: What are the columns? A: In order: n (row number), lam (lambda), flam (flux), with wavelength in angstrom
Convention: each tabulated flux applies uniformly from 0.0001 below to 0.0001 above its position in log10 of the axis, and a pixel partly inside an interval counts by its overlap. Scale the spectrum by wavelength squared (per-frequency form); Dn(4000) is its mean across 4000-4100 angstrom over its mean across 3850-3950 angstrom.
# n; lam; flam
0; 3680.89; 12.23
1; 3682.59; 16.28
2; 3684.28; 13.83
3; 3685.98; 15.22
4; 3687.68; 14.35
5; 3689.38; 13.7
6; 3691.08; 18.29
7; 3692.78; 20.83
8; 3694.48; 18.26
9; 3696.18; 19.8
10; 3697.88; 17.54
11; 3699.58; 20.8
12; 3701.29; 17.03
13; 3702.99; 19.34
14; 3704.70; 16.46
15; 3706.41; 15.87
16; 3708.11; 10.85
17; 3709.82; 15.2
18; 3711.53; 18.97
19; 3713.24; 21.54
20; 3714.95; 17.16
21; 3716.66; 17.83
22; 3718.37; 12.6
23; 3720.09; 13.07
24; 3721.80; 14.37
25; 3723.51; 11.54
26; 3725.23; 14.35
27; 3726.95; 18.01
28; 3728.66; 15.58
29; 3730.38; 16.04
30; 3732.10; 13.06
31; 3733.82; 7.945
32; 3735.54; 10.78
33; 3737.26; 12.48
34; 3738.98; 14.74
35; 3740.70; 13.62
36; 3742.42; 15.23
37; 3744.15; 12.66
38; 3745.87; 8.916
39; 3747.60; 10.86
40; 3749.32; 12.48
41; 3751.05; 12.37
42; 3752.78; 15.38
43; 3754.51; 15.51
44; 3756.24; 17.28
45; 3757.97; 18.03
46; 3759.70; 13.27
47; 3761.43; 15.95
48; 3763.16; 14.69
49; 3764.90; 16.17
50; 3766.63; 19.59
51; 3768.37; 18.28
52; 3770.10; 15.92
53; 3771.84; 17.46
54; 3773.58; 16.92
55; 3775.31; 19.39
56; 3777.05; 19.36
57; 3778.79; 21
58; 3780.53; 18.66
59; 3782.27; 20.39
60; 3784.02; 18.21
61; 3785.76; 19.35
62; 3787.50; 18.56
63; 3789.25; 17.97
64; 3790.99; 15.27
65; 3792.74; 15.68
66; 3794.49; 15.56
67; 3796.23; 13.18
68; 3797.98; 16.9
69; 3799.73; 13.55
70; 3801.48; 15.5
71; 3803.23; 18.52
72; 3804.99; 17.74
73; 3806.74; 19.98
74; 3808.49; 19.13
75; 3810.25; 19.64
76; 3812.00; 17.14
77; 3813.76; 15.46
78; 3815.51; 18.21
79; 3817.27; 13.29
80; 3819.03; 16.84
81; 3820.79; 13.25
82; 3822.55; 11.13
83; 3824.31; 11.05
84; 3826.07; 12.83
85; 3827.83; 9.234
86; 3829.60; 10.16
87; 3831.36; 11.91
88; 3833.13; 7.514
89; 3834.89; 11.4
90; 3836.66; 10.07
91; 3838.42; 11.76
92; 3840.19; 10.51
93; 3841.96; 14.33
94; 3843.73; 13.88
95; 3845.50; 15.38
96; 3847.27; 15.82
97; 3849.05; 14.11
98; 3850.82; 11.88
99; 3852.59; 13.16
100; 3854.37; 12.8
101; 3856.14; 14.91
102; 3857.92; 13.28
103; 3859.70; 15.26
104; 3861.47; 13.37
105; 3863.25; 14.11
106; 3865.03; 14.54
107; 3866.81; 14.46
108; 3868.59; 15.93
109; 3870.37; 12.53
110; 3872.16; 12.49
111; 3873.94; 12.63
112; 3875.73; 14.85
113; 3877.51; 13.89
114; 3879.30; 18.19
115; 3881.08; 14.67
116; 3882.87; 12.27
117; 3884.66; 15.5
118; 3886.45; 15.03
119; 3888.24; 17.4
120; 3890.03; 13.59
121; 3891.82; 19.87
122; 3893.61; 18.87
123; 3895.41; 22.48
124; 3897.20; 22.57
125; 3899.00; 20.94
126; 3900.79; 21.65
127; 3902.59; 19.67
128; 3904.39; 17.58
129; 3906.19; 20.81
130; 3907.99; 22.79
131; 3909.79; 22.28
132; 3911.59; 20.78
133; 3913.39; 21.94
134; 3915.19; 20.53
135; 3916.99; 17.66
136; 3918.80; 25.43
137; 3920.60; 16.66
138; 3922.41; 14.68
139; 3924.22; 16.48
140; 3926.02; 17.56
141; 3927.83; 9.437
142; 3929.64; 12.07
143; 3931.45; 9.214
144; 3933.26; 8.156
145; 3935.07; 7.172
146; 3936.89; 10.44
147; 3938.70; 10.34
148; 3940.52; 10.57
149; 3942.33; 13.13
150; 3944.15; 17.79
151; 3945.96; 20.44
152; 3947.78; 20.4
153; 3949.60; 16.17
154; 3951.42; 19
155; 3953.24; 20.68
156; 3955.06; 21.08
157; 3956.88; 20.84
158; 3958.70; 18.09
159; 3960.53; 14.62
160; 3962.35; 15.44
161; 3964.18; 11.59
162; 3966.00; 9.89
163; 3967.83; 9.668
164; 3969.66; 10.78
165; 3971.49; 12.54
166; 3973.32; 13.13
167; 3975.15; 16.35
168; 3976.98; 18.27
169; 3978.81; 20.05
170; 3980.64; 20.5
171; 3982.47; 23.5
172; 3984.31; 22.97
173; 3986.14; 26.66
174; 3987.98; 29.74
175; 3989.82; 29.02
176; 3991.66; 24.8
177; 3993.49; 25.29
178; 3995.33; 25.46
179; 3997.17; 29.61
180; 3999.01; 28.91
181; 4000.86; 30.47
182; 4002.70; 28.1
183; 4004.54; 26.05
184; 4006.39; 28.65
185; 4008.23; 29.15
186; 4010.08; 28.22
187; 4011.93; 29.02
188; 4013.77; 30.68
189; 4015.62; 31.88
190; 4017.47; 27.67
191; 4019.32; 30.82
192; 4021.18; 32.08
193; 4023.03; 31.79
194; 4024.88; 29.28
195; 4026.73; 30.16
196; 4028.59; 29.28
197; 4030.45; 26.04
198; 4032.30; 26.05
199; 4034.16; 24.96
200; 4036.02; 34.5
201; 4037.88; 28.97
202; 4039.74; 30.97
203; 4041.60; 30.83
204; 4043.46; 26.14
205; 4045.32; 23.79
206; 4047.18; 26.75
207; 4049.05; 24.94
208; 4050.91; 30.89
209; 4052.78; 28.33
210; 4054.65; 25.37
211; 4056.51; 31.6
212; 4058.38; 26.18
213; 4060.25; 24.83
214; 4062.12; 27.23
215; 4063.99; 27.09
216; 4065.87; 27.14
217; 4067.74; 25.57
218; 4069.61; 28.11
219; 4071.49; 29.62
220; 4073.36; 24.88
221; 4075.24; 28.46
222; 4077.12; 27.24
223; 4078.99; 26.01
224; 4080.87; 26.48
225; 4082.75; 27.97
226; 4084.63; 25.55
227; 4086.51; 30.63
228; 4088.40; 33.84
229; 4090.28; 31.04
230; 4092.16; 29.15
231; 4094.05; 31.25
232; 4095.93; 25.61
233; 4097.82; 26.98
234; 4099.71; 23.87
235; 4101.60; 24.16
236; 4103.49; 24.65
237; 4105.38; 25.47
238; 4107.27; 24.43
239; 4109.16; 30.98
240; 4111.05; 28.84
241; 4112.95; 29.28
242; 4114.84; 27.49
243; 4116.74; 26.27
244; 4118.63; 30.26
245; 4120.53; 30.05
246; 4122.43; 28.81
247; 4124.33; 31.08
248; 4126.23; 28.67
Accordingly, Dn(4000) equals 1.91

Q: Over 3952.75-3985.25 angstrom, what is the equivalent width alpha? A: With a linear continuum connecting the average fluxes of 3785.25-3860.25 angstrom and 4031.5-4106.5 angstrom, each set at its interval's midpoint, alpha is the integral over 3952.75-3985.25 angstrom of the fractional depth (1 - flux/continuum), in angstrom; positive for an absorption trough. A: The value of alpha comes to 8.2 angstrom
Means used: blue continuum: 14.5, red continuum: 27.6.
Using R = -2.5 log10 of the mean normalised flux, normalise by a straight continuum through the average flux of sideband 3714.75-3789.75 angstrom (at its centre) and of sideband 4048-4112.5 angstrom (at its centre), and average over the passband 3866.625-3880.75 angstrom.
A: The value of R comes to 0.36 mag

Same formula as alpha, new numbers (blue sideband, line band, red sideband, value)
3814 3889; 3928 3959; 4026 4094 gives 8.0 angstrom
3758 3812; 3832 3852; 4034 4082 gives 7.3 angstrom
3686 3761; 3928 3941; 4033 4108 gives 7.5 angstrom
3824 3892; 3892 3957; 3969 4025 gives 5.2 angstrom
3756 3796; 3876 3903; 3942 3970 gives -1.4 angstrom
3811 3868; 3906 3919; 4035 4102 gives -2.5 angstrom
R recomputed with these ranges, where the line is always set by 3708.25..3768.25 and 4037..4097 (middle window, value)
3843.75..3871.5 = 0.350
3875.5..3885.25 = 0.340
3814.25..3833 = 0.386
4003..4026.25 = -0.149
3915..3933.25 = 0.390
